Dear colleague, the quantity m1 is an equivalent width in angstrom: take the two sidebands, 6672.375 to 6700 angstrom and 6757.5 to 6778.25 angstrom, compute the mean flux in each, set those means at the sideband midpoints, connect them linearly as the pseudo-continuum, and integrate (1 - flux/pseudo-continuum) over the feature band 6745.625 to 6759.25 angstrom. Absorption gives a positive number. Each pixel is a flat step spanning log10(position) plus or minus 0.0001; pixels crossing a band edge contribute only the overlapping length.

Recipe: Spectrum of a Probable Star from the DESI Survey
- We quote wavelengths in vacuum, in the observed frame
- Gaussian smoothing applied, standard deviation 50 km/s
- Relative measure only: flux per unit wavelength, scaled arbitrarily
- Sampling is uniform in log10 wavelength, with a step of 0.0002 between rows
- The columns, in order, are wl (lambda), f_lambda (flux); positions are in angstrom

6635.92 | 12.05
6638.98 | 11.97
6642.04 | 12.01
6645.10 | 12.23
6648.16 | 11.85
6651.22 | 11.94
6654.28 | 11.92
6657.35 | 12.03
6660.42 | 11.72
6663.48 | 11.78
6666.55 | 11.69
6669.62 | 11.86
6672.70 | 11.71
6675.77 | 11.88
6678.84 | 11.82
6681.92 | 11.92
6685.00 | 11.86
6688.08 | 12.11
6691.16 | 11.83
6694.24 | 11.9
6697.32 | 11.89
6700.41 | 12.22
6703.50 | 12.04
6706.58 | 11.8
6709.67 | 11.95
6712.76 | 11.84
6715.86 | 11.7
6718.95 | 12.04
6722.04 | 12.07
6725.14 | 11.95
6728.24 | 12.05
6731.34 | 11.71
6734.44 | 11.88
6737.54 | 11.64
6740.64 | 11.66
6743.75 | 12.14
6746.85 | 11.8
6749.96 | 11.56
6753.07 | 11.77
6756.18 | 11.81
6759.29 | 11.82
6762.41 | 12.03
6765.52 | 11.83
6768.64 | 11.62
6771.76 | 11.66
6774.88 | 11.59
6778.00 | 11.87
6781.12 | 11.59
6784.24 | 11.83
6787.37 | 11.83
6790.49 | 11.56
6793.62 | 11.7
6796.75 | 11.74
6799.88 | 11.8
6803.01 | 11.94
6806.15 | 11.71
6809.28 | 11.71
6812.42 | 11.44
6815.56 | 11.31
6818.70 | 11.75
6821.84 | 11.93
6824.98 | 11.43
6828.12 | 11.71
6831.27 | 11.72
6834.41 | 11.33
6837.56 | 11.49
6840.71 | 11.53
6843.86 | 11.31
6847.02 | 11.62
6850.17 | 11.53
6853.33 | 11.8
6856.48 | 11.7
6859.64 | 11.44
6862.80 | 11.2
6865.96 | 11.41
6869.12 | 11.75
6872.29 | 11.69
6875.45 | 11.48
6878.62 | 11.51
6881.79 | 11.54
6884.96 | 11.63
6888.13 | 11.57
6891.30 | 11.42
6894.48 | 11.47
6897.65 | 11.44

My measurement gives 0.1 angstrom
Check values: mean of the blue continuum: 11.9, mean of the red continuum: 11.8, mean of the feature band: 11.7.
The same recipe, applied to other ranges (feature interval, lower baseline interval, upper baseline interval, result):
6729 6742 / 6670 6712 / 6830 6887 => 0.1 angstrom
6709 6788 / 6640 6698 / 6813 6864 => -0.6 angstrom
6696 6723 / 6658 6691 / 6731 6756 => -0.3 angstrom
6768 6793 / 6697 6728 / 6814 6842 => 0.1 angstrom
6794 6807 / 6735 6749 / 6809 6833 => -0.1 angstrom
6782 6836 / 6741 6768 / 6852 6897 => 0.1 angstrom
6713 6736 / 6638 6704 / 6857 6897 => -0.2 angstrom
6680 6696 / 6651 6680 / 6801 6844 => -0.2 angstrom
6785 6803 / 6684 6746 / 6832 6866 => -0.1 angstrom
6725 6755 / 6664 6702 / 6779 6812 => 0.0 angstrom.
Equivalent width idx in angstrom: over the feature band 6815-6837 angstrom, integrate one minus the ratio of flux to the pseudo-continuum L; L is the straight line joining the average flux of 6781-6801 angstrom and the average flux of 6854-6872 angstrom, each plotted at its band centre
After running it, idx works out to 0.1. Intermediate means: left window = 11.7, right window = 11.5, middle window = 11.6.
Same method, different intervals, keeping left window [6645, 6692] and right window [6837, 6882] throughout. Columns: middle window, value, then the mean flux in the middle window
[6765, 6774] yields 0.0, 11.7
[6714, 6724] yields -0.1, 11.9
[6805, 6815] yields 0.0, 11.6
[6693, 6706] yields -0.2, 12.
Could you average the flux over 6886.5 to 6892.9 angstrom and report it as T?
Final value 11.5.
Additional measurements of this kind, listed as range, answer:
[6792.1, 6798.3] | 11.7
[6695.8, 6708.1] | 12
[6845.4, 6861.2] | 11.6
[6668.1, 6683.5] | 11.8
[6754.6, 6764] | 11.9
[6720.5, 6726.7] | 12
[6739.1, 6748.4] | 11.9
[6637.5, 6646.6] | 12.1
